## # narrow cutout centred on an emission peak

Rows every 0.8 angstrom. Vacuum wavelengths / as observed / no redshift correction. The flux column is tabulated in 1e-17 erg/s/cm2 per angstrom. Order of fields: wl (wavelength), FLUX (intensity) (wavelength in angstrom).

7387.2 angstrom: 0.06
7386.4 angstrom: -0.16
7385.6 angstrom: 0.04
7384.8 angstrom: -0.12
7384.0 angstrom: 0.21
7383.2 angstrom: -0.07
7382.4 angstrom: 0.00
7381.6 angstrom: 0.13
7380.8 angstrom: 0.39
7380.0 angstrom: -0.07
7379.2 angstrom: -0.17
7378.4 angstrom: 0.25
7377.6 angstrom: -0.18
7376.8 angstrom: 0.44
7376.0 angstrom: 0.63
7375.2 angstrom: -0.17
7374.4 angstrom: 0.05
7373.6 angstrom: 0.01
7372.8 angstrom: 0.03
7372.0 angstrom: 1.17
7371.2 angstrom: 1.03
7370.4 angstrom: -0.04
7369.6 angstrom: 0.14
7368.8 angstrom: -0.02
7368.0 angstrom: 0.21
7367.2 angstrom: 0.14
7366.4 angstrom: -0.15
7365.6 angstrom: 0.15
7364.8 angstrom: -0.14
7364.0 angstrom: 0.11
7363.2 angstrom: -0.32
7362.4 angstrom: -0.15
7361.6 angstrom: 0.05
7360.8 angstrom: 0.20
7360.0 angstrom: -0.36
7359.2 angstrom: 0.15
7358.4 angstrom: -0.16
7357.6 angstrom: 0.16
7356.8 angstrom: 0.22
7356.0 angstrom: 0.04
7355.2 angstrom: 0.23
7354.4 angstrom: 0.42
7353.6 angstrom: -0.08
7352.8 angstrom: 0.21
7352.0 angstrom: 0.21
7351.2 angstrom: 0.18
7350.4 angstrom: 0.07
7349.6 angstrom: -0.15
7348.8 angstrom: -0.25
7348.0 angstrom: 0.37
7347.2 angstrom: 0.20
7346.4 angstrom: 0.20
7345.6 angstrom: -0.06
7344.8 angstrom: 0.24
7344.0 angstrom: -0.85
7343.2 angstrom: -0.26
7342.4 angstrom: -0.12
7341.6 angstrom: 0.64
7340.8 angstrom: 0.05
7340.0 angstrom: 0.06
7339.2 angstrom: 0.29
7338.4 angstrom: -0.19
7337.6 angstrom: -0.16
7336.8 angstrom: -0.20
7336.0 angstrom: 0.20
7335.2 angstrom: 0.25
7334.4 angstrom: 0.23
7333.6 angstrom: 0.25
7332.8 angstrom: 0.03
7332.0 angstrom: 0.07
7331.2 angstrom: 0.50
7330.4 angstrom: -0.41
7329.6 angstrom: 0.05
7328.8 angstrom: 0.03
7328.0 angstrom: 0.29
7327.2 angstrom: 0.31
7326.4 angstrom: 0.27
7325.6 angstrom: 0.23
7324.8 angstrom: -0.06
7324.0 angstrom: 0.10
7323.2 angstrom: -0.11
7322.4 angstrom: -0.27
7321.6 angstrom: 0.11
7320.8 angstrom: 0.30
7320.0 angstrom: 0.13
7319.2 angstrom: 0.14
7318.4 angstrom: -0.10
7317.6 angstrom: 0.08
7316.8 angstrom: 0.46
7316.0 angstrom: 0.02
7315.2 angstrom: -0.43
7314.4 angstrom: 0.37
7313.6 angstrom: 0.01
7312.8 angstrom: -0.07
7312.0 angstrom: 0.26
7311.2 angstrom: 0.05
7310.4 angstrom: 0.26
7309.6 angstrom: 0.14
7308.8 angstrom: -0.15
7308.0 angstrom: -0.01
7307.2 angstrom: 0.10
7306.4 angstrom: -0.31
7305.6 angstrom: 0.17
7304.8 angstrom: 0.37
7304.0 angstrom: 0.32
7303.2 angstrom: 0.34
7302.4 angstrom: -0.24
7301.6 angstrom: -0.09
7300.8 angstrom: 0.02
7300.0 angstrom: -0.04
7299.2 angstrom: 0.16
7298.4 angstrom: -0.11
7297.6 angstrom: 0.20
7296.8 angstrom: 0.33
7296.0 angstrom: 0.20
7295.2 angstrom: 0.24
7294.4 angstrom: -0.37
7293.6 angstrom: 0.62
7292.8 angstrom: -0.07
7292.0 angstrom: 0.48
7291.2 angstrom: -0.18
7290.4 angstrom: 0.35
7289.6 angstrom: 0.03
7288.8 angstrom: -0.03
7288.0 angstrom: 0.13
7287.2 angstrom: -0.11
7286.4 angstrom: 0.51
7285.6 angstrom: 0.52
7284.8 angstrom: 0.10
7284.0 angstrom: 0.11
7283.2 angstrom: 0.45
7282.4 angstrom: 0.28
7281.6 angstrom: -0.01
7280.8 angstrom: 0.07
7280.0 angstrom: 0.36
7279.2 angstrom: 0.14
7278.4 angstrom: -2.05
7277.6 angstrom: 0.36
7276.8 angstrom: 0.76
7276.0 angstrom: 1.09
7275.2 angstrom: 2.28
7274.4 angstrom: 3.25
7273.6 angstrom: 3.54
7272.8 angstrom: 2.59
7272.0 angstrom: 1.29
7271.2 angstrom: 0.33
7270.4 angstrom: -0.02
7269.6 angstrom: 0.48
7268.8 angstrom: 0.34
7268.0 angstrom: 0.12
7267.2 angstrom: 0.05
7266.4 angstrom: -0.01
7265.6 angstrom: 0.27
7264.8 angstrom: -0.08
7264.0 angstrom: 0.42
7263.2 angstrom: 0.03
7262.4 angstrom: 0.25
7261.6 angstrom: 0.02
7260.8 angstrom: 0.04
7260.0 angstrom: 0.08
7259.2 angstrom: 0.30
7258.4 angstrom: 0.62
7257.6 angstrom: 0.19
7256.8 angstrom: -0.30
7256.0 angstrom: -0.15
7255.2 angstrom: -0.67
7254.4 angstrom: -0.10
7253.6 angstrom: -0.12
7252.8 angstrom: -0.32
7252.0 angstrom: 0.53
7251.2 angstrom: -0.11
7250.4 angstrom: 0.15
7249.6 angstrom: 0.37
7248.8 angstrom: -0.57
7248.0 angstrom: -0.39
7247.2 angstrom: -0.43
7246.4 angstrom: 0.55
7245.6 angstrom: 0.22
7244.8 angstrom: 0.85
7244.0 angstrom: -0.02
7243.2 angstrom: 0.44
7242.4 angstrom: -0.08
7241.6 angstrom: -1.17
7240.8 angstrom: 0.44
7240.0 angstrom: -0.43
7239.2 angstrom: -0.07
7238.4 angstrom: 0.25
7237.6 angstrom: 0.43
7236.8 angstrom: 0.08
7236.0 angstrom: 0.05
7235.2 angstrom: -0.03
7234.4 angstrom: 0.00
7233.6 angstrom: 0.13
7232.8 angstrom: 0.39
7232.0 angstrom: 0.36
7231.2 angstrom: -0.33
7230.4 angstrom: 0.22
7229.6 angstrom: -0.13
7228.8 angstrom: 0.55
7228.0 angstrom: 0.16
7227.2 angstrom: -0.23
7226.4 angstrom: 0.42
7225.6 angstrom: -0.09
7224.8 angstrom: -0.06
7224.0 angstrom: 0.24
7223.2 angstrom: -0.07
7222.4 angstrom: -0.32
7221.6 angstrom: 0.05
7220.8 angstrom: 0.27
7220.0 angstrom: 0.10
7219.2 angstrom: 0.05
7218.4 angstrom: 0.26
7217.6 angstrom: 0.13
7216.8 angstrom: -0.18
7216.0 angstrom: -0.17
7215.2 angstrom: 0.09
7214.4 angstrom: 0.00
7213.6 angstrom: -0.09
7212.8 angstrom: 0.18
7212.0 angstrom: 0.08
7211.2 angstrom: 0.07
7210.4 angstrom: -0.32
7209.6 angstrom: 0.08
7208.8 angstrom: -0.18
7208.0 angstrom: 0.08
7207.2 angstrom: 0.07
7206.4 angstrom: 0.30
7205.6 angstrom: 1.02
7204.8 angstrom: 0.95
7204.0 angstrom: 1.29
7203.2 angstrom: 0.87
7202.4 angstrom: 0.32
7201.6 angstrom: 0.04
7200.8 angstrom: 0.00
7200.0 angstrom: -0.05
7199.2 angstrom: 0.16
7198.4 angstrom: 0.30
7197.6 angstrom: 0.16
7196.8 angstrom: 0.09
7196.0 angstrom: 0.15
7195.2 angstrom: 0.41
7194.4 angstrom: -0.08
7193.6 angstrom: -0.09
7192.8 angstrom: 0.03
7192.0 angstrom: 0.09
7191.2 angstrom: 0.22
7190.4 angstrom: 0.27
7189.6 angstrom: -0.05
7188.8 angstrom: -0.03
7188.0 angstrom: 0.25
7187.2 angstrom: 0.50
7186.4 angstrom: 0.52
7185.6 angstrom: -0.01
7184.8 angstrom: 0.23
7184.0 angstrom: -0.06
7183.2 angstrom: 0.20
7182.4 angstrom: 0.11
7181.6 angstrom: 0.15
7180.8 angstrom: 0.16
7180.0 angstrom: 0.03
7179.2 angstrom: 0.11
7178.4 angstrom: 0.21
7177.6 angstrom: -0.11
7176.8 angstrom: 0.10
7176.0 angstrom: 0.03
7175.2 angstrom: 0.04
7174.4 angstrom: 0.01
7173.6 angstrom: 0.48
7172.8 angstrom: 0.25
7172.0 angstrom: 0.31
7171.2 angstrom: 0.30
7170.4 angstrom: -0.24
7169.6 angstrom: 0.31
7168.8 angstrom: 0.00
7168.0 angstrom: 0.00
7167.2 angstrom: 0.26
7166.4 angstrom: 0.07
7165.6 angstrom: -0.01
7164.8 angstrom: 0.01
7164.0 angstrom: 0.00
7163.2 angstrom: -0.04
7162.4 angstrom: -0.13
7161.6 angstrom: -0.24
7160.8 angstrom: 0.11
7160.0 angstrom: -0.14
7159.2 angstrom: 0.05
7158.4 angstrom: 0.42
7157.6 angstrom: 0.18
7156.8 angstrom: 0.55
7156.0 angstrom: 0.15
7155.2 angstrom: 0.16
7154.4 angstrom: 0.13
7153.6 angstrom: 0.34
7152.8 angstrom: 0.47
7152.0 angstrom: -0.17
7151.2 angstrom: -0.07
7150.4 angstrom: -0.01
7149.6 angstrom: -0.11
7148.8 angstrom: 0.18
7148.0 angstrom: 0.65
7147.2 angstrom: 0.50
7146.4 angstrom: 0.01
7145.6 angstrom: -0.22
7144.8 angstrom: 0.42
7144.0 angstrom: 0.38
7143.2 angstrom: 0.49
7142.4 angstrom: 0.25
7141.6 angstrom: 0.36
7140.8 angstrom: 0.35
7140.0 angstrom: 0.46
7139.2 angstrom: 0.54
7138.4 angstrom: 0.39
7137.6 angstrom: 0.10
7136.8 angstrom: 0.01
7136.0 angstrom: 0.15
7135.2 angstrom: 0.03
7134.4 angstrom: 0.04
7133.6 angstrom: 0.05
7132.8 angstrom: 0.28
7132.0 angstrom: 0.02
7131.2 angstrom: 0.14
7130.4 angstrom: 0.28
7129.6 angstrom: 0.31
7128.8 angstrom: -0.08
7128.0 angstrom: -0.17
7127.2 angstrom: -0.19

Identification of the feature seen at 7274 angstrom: [O III] 5007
